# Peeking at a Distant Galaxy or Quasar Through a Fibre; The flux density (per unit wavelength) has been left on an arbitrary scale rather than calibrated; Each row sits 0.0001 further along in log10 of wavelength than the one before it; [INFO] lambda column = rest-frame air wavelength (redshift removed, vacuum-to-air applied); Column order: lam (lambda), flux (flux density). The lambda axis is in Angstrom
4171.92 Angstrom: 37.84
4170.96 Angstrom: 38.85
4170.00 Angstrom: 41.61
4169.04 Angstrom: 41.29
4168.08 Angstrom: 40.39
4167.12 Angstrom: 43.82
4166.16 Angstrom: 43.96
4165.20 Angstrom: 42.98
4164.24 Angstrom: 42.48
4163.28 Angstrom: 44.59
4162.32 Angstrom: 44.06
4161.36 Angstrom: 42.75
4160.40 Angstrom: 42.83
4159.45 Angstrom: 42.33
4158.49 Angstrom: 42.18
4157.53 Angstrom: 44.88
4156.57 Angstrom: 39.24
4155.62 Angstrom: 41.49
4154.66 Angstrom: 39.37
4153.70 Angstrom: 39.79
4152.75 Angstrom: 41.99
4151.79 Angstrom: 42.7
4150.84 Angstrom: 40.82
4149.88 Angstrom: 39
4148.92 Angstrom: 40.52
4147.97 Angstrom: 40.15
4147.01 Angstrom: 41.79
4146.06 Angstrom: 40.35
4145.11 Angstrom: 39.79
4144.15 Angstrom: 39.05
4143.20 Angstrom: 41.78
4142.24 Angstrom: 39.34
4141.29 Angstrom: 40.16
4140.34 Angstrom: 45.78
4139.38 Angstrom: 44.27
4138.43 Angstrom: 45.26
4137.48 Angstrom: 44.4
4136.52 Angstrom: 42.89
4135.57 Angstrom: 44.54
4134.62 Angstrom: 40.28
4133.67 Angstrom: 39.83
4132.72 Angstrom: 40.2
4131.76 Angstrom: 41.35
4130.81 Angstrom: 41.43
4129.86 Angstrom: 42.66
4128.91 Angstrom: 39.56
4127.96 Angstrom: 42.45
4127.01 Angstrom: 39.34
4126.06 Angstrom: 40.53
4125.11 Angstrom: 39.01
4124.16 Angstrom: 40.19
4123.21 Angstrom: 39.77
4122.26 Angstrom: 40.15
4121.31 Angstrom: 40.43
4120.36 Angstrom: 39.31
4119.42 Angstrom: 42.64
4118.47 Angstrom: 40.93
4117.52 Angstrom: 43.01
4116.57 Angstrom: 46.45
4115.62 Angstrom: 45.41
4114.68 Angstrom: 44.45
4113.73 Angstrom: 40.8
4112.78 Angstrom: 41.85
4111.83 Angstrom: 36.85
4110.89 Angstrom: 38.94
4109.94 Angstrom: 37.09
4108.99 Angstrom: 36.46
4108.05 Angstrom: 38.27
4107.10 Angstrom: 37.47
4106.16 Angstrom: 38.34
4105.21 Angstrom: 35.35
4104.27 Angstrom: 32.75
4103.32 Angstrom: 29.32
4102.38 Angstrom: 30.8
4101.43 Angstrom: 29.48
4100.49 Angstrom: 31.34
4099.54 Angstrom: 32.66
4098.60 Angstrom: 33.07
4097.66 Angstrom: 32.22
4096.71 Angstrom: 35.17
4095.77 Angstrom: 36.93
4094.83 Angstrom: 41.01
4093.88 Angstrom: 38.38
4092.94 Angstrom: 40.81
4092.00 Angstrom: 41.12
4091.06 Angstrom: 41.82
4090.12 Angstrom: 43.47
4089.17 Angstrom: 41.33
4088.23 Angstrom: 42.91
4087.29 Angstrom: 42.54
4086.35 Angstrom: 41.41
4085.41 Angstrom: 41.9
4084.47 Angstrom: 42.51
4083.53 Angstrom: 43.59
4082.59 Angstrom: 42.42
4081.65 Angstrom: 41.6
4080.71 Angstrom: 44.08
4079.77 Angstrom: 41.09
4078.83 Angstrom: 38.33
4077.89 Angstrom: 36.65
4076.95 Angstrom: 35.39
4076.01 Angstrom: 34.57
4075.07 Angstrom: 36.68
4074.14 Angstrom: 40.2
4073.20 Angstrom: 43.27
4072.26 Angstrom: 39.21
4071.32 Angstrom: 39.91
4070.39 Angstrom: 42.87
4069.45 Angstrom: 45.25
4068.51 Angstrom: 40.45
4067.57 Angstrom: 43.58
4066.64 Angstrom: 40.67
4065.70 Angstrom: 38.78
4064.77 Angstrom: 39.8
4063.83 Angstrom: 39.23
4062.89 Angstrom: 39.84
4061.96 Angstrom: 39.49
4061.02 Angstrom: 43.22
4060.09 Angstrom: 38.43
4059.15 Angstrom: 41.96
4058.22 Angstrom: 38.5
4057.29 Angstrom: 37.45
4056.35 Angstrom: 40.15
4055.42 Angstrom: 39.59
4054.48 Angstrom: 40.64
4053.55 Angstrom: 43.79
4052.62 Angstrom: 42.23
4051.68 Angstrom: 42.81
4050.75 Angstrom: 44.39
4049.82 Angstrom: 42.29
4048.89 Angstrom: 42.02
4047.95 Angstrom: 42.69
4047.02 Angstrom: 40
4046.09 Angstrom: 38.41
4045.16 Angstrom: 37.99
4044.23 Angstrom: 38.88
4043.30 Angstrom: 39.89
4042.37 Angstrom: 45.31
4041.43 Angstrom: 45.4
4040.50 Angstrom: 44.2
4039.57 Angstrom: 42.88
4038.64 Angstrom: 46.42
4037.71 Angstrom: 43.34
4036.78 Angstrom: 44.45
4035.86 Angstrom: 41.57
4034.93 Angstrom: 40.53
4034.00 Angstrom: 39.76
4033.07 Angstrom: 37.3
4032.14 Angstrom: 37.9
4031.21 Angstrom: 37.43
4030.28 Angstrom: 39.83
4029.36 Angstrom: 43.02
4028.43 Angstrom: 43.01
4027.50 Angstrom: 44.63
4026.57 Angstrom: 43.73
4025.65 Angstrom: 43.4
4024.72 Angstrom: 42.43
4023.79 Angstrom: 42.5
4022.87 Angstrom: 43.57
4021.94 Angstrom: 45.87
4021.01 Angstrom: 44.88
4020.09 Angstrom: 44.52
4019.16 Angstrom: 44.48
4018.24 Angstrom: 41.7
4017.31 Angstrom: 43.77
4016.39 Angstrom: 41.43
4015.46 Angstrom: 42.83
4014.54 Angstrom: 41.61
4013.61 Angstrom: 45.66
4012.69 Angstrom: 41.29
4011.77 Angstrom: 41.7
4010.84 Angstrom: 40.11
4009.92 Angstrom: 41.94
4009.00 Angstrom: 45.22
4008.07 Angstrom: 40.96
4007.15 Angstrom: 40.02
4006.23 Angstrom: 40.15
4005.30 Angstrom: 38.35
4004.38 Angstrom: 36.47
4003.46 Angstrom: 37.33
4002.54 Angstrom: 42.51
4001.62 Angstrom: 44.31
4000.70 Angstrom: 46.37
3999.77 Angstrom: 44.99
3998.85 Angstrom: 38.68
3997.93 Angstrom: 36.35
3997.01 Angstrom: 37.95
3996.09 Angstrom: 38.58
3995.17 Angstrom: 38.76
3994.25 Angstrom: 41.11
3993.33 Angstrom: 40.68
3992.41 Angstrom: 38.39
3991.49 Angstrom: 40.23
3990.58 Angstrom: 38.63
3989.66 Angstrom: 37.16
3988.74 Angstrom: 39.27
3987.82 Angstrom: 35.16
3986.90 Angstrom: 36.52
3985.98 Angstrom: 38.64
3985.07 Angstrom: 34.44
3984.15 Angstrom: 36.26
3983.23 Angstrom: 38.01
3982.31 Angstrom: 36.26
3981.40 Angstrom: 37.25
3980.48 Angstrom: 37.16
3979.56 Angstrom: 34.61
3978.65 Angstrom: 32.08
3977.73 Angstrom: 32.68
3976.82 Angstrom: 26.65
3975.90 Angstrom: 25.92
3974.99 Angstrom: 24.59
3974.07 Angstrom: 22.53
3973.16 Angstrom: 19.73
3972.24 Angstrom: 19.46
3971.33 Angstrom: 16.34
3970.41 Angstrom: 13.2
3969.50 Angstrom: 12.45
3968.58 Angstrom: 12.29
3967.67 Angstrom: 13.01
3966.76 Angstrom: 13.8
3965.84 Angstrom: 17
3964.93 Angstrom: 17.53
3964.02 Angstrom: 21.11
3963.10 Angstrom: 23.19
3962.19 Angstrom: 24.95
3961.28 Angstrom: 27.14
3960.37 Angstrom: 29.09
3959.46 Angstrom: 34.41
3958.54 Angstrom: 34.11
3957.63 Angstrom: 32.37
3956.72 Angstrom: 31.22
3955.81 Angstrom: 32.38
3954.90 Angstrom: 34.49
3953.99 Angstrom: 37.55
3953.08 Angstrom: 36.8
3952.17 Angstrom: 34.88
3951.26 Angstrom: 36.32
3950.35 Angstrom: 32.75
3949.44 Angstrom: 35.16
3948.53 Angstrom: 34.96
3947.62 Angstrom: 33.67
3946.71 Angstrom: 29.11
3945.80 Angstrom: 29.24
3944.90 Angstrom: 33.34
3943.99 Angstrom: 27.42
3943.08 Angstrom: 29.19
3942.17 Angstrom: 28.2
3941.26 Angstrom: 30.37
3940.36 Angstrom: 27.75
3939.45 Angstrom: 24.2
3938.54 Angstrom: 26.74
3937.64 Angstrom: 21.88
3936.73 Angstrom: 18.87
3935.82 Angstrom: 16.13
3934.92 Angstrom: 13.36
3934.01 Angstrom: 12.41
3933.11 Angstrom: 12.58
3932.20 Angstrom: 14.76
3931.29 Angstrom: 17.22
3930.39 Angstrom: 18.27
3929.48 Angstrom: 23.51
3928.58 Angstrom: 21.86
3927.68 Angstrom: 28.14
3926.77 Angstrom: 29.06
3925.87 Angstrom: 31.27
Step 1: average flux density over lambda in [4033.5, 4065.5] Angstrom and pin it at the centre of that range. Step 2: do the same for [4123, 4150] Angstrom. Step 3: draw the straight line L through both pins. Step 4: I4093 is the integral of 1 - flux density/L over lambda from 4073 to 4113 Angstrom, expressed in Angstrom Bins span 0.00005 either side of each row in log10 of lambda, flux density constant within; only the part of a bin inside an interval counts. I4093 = 3.1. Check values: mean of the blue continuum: 41.4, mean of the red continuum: 41.3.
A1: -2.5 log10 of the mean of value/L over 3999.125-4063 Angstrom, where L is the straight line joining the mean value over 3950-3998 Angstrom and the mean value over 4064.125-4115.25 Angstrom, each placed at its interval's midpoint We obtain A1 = -0.21 mag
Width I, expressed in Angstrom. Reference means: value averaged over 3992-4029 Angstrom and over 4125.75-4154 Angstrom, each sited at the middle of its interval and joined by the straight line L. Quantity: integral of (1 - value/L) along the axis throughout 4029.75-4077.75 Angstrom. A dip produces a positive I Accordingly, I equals 1.0 Angstrom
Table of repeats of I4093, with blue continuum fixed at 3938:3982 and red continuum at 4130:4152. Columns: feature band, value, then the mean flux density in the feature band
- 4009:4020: -3.8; 42.6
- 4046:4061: -2.7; 41.1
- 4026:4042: -4.3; 42.1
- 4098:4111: 1.5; 34.2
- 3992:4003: -3.7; 40.7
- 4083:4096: -1.4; 41.5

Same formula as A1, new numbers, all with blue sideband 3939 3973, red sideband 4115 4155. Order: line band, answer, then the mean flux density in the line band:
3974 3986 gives -0.14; 32.8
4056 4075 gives -0.13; 40.5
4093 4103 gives 0.12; 34.3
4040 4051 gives -0.22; 41.7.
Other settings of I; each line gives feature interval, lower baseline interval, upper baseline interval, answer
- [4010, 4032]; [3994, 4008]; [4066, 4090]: -1.3 Angstrom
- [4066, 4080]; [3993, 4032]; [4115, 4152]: 0.6 Angstrom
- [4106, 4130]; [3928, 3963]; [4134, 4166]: -0.5 Angstrom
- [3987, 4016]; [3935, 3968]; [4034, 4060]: -4.3 Angstrom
